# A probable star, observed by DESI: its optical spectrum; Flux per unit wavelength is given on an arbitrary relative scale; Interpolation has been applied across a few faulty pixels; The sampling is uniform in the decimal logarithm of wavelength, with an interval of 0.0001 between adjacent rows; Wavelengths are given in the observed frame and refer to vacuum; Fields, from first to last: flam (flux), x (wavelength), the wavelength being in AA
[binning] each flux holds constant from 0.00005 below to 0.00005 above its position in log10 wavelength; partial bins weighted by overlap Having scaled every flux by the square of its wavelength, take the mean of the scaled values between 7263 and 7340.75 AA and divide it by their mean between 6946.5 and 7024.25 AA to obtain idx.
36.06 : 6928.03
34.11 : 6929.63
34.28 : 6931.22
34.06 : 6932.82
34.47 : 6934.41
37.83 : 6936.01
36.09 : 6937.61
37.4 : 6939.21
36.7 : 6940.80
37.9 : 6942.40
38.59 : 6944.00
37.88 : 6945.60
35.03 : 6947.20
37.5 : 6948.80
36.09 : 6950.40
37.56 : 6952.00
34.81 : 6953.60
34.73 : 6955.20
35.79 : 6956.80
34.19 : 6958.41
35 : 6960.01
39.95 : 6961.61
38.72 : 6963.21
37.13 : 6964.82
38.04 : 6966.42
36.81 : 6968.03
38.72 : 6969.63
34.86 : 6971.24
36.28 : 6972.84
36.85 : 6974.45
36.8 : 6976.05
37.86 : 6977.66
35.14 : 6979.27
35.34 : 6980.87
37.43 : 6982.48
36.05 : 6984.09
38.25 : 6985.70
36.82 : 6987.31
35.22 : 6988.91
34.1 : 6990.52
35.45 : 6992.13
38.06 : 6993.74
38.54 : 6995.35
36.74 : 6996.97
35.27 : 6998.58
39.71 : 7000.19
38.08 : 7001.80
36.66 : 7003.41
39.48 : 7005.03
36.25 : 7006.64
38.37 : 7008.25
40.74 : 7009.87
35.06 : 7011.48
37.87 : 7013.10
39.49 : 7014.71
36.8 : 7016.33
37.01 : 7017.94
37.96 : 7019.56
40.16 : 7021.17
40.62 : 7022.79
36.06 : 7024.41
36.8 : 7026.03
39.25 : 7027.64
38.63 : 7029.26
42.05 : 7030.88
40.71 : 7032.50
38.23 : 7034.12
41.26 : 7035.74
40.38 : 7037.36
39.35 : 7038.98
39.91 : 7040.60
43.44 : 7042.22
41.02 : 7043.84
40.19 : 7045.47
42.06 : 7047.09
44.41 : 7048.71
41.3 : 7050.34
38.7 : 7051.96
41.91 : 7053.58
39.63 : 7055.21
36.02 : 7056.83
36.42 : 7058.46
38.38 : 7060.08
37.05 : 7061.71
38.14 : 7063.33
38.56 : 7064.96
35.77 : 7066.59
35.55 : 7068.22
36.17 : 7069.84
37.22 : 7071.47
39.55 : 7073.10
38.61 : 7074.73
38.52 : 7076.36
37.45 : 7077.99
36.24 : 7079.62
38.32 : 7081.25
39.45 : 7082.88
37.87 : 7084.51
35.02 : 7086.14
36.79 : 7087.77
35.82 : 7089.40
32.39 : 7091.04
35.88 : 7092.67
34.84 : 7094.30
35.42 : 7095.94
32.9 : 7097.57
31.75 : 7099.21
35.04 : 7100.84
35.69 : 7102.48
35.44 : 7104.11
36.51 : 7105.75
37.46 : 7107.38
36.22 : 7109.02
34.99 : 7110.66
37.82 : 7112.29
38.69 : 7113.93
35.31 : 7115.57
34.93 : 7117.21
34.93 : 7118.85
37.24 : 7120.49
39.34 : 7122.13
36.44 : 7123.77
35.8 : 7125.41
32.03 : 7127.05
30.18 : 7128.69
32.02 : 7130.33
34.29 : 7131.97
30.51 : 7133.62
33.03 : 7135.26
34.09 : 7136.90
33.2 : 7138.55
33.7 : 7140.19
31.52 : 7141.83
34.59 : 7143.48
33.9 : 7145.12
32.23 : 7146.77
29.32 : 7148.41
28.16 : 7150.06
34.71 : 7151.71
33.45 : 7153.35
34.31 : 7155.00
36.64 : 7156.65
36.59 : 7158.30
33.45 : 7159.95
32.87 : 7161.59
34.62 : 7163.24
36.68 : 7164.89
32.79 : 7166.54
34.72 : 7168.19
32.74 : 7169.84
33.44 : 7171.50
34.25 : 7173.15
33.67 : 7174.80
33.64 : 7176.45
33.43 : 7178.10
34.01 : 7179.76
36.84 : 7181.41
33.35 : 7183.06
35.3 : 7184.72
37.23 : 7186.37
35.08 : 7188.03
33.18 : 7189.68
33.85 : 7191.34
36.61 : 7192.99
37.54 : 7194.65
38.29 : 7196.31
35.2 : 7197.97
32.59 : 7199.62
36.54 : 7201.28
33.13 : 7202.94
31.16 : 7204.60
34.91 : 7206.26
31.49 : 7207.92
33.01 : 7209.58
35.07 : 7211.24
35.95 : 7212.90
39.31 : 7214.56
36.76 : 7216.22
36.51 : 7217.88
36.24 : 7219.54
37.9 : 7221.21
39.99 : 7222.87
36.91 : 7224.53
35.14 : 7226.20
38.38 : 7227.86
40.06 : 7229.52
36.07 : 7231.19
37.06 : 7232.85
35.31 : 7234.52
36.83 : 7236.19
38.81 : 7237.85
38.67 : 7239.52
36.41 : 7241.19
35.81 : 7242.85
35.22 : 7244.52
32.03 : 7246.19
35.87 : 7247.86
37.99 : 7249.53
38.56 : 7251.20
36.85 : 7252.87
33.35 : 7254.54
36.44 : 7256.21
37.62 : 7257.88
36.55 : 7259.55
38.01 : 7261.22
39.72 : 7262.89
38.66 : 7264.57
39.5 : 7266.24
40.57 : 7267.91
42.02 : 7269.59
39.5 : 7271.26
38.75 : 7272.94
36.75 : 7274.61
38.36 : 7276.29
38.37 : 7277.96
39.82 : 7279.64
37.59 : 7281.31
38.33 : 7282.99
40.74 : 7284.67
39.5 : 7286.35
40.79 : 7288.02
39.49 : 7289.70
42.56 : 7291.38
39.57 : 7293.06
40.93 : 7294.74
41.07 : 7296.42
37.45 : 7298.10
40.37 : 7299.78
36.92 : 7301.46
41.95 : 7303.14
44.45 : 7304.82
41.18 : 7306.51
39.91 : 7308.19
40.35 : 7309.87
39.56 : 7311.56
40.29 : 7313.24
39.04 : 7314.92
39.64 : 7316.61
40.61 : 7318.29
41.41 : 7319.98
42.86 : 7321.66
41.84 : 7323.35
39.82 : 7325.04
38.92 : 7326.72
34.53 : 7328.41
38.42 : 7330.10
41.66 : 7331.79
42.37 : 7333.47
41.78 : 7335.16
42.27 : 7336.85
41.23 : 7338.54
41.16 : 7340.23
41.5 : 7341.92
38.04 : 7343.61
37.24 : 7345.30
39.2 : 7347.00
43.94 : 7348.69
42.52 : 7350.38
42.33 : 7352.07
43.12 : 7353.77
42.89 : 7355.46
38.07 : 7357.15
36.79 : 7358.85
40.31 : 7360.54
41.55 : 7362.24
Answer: 1.2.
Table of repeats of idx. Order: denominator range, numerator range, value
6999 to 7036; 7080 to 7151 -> 0.93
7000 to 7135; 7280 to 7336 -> 1.15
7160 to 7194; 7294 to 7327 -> 1.22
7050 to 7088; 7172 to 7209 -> 0.95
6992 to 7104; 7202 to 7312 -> 1.06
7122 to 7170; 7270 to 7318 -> 1.24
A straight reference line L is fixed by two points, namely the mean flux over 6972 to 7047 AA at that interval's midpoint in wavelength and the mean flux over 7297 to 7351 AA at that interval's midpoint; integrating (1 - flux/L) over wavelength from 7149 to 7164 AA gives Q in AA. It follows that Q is 2.1 AA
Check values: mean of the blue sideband 38.1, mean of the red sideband 40.4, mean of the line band 33.8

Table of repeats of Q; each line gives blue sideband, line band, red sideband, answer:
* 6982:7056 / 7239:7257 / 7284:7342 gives 1.8 AA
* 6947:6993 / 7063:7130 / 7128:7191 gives -3.0 AA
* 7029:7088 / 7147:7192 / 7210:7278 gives 4.8 AA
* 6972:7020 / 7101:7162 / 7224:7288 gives 5.0 AA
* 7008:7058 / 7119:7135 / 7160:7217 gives 1.0 AA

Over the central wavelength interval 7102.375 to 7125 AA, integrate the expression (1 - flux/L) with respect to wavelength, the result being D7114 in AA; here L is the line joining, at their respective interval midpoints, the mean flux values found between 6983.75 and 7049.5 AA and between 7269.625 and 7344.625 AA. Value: 1.5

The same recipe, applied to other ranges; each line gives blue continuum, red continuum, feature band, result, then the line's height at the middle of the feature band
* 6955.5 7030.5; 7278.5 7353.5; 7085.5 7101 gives 1.49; 38.2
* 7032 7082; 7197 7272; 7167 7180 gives 1.31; 37.5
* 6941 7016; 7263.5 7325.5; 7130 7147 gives 2.41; 38.5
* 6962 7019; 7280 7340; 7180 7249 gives 6.07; 39.3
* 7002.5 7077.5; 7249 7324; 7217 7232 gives 0.70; 39.3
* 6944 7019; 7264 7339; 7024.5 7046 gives -1.43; 37.5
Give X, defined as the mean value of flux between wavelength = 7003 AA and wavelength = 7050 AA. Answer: 39.4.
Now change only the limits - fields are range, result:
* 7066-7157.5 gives 35.1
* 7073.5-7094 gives 36.9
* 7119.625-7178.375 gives 33.7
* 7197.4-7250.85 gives 36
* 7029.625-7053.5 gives 40.9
